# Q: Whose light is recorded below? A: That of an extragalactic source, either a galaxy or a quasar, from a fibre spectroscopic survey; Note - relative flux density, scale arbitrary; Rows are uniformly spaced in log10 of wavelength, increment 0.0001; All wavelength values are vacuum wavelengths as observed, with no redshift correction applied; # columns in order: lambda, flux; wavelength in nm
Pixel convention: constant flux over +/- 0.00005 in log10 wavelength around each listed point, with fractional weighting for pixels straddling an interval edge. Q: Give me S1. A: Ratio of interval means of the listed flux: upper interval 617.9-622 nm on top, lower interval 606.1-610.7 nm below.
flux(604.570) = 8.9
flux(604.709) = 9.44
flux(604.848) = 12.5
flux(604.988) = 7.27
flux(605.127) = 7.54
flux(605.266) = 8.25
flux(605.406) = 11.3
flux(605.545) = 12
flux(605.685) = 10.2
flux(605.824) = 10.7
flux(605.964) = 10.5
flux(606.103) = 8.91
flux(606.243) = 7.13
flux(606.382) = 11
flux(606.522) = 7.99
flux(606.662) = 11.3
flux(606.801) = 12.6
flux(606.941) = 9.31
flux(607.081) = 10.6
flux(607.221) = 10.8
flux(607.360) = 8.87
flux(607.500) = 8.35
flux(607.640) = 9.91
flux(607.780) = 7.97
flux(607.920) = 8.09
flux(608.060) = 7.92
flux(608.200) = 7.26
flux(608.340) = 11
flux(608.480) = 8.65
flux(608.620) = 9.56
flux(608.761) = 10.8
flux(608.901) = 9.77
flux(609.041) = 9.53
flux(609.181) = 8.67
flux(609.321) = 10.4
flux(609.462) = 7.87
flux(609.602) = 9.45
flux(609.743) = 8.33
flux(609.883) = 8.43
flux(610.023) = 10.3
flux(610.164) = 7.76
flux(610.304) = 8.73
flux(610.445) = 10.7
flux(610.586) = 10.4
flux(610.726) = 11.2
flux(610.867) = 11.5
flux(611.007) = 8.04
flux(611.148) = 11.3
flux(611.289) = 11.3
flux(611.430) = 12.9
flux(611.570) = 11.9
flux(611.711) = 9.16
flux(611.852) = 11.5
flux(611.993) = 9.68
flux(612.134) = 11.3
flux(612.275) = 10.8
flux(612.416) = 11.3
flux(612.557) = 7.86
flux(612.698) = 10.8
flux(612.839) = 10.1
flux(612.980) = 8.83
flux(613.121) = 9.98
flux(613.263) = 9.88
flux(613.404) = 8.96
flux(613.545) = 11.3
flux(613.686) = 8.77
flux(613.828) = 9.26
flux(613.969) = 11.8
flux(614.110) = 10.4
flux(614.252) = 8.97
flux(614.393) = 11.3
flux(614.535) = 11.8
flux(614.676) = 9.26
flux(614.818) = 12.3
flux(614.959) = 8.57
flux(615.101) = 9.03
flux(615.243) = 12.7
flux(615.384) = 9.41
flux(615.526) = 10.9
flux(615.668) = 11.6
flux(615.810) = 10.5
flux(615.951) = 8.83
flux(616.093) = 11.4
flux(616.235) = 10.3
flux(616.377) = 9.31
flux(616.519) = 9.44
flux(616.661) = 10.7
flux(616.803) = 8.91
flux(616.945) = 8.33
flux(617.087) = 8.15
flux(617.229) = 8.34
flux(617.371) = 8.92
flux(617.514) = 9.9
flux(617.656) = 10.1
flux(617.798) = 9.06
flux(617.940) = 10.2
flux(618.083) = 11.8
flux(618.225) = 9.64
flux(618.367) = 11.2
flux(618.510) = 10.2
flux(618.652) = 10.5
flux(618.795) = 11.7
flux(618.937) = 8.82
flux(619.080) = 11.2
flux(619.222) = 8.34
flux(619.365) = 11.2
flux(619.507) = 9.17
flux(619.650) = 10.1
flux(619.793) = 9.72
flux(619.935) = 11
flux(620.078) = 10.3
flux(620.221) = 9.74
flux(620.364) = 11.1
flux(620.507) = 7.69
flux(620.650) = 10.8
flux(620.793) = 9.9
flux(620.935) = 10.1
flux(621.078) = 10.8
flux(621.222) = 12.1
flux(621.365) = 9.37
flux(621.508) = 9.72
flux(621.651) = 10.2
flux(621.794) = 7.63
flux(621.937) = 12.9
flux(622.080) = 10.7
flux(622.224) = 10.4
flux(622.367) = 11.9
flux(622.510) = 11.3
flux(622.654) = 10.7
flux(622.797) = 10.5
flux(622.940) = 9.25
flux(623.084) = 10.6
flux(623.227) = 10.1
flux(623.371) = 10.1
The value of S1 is 1.09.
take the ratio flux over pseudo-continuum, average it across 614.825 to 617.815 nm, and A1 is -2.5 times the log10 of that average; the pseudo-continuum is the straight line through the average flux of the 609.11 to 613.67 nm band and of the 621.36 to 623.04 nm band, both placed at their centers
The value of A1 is 0.04 mag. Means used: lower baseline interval 10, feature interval 9.8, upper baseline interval 10.4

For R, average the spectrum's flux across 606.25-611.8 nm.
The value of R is 9.71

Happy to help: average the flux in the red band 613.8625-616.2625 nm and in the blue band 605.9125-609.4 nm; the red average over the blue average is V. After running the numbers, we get 1.11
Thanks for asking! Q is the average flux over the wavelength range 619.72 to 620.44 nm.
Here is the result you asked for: 10.4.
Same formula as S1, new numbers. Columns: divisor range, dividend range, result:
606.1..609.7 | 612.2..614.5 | 1.07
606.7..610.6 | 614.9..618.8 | 1.06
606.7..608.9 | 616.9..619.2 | 1.04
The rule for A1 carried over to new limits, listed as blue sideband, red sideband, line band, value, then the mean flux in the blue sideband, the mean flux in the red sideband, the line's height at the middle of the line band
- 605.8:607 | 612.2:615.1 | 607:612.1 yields 0.03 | 9.91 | 10.1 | 9.99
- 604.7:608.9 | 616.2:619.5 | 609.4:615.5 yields -0.05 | 9.59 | 9.82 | 9.71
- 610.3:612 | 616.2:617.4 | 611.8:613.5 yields 0.03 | 10.7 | 9.13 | 10.3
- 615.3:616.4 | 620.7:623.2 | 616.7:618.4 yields 0.09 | 10.4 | 10.5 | 10.4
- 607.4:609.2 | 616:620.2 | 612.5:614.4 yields -0.04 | 9.04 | 9.92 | 9.5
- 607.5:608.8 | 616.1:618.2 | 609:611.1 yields -0.04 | 8.93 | 9.59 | 9.07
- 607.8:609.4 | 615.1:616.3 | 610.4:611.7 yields -0.13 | 9.19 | 10.6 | 9.68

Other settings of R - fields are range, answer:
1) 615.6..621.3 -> 10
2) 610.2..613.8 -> 10.3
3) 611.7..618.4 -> 10.1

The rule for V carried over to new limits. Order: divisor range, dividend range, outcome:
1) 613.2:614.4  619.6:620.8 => 1.00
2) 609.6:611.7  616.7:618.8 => 0.96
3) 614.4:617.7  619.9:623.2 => 1.04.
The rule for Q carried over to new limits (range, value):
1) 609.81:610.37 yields 8.82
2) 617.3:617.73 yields 9.63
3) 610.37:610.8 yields 10.7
